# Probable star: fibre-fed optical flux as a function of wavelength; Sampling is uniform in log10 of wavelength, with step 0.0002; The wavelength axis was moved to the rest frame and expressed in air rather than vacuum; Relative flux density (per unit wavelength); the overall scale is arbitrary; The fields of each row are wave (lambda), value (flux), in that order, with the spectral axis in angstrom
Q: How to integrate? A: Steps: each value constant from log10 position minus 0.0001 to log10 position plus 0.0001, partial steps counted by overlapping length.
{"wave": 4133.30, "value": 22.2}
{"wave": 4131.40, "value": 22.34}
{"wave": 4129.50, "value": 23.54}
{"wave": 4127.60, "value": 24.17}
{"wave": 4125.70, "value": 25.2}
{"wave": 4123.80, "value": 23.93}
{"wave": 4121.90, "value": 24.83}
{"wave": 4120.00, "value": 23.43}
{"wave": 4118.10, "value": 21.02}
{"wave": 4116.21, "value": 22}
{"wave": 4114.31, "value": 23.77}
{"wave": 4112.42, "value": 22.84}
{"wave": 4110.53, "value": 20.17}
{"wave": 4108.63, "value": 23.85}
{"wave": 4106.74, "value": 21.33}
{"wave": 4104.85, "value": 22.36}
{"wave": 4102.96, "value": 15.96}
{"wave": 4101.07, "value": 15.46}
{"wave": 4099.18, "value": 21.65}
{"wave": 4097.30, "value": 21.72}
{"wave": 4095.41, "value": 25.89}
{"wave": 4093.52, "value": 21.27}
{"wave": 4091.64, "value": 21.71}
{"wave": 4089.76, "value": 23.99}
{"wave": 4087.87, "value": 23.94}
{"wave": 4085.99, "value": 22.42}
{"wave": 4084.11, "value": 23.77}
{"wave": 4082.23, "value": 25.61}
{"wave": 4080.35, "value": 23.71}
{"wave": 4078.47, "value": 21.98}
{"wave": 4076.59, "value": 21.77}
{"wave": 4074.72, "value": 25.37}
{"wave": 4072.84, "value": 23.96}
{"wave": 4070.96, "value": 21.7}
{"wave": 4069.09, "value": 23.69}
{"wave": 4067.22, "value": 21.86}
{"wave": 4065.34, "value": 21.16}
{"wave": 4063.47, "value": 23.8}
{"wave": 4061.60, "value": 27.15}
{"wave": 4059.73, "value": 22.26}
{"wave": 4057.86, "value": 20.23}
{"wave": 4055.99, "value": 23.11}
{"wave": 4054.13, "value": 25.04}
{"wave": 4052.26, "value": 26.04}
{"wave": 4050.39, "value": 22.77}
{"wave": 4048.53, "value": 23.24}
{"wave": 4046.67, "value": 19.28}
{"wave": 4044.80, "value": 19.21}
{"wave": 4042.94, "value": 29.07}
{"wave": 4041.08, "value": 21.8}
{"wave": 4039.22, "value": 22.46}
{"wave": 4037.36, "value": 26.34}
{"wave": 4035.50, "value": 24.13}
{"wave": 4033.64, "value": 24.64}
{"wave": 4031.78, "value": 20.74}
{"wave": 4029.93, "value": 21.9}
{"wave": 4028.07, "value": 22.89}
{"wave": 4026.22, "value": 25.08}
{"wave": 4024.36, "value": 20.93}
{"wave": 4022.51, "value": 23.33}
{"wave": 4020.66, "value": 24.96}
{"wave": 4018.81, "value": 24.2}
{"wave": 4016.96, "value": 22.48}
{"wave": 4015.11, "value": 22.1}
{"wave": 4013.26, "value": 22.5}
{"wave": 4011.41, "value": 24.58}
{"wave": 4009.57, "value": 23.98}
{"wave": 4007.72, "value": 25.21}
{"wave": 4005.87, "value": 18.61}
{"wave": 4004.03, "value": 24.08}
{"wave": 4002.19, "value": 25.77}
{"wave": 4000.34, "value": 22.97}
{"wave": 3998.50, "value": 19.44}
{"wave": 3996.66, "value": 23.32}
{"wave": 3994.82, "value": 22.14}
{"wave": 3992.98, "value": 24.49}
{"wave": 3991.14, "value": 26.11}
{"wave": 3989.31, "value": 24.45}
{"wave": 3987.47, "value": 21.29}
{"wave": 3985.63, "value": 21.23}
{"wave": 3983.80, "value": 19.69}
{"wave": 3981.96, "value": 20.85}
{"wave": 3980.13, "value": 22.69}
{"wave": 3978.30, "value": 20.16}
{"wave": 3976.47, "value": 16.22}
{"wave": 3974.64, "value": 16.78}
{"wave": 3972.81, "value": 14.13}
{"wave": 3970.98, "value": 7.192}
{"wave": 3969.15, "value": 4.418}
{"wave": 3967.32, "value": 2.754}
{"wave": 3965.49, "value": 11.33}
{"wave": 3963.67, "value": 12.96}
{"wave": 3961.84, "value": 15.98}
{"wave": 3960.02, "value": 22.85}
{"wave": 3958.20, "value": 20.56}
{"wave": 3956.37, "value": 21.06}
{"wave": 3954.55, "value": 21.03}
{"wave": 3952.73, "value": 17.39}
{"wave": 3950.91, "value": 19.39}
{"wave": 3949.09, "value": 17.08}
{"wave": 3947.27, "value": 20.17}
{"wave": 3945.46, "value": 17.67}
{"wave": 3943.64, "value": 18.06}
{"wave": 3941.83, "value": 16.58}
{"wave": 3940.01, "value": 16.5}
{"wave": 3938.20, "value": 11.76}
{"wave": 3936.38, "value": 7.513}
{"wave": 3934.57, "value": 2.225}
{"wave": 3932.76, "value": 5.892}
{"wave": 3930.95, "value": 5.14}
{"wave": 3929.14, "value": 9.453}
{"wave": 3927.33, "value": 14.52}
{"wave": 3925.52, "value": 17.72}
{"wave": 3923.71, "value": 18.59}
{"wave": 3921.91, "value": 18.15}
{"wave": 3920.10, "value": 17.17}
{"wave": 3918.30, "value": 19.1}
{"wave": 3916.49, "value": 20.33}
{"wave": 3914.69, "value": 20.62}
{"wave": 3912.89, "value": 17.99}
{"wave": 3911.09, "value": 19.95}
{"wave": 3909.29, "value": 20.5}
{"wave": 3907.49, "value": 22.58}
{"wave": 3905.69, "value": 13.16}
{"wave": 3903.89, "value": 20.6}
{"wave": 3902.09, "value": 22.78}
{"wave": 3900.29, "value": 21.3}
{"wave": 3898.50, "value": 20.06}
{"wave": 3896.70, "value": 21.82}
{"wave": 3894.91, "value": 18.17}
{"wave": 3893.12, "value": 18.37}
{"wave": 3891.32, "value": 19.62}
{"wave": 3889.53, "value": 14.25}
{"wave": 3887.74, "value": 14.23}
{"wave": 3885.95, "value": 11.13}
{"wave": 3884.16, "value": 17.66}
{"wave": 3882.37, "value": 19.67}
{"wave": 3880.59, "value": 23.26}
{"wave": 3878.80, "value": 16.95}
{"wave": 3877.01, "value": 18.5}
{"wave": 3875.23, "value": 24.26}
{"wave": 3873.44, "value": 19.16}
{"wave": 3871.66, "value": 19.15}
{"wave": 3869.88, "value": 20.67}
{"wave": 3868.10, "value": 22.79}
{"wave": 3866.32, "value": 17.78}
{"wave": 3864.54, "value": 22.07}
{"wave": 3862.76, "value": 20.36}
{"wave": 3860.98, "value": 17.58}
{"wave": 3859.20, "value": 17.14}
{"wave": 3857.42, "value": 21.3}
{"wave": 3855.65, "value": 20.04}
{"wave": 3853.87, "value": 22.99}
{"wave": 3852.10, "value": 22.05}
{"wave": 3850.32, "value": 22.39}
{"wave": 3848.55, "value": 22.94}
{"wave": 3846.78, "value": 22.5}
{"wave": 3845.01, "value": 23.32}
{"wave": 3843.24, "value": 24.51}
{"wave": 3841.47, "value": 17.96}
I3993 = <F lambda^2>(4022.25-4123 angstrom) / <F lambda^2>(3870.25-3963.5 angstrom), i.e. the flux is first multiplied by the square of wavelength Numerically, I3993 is 1.4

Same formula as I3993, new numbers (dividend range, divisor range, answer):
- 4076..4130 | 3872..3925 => 1.32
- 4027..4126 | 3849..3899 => 1.30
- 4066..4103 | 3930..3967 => 1.62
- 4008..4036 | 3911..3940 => 1.74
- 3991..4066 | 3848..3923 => 1.28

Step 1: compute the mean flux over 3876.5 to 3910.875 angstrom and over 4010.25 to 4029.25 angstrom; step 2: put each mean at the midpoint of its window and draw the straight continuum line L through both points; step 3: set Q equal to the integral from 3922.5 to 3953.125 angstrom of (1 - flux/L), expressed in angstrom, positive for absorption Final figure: 9.8 angstrom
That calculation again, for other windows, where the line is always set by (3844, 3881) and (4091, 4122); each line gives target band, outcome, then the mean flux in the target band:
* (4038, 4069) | -2.3 angstrom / 23.1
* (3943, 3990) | 8.9 angstrom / 17.2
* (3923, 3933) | 4.2 angstrom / 12.1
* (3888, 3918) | 2.2 angstrom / 19.4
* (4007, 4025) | -1.8 angstrom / 23.5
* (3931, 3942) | 6.2 angstrom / 9.26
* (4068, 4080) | -0.9 angstrom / 23.1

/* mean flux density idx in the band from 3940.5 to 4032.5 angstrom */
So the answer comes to 19.9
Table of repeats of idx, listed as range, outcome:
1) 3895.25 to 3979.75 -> 16.1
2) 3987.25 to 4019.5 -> 23.2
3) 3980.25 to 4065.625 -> 23.1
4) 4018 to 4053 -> 23.3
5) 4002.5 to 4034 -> 23.1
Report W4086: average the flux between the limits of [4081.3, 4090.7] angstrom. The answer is 23.9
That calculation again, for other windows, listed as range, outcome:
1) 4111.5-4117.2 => 22.9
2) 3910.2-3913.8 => 19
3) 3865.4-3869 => 20.3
